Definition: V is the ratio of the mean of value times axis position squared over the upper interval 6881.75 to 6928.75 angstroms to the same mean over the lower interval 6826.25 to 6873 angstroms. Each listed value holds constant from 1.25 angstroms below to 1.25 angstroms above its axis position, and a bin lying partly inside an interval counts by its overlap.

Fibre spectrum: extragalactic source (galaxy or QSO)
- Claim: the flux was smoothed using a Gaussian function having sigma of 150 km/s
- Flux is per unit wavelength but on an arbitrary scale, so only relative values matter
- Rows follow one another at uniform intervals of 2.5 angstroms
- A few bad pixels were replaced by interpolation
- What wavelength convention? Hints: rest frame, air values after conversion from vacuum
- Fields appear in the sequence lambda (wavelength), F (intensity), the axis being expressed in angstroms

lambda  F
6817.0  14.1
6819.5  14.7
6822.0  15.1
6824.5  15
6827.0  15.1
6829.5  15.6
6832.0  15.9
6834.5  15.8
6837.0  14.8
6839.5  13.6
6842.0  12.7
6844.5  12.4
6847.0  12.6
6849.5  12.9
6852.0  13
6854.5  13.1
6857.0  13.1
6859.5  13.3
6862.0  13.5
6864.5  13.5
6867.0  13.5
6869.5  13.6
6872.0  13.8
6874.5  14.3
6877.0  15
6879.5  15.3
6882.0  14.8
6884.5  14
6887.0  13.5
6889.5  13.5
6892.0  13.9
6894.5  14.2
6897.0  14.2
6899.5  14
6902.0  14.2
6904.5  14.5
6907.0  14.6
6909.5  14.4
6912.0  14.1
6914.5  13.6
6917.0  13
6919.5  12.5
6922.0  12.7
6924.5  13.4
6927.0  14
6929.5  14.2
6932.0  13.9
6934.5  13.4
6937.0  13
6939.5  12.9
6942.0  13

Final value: 1.02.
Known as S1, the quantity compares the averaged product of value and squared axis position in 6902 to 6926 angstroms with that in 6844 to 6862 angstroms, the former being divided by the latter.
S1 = 1.1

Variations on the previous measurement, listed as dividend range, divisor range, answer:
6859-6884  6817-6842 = 0.96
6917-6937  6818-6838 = 0.90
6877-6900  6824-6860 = 1.03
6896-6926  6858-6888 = 0.99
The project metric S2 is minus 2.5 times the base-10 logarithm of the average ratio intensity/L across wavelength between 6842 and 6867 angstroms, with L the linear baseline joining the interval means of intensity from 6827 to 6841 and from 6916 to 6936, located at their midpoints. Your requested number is 0.13 mag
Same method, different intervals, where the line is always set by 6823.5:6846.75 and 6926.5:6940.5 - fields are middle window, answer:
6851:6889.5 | 0.02 mag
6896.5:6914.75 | -0.03 mag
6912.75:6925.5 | 0.05 mag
